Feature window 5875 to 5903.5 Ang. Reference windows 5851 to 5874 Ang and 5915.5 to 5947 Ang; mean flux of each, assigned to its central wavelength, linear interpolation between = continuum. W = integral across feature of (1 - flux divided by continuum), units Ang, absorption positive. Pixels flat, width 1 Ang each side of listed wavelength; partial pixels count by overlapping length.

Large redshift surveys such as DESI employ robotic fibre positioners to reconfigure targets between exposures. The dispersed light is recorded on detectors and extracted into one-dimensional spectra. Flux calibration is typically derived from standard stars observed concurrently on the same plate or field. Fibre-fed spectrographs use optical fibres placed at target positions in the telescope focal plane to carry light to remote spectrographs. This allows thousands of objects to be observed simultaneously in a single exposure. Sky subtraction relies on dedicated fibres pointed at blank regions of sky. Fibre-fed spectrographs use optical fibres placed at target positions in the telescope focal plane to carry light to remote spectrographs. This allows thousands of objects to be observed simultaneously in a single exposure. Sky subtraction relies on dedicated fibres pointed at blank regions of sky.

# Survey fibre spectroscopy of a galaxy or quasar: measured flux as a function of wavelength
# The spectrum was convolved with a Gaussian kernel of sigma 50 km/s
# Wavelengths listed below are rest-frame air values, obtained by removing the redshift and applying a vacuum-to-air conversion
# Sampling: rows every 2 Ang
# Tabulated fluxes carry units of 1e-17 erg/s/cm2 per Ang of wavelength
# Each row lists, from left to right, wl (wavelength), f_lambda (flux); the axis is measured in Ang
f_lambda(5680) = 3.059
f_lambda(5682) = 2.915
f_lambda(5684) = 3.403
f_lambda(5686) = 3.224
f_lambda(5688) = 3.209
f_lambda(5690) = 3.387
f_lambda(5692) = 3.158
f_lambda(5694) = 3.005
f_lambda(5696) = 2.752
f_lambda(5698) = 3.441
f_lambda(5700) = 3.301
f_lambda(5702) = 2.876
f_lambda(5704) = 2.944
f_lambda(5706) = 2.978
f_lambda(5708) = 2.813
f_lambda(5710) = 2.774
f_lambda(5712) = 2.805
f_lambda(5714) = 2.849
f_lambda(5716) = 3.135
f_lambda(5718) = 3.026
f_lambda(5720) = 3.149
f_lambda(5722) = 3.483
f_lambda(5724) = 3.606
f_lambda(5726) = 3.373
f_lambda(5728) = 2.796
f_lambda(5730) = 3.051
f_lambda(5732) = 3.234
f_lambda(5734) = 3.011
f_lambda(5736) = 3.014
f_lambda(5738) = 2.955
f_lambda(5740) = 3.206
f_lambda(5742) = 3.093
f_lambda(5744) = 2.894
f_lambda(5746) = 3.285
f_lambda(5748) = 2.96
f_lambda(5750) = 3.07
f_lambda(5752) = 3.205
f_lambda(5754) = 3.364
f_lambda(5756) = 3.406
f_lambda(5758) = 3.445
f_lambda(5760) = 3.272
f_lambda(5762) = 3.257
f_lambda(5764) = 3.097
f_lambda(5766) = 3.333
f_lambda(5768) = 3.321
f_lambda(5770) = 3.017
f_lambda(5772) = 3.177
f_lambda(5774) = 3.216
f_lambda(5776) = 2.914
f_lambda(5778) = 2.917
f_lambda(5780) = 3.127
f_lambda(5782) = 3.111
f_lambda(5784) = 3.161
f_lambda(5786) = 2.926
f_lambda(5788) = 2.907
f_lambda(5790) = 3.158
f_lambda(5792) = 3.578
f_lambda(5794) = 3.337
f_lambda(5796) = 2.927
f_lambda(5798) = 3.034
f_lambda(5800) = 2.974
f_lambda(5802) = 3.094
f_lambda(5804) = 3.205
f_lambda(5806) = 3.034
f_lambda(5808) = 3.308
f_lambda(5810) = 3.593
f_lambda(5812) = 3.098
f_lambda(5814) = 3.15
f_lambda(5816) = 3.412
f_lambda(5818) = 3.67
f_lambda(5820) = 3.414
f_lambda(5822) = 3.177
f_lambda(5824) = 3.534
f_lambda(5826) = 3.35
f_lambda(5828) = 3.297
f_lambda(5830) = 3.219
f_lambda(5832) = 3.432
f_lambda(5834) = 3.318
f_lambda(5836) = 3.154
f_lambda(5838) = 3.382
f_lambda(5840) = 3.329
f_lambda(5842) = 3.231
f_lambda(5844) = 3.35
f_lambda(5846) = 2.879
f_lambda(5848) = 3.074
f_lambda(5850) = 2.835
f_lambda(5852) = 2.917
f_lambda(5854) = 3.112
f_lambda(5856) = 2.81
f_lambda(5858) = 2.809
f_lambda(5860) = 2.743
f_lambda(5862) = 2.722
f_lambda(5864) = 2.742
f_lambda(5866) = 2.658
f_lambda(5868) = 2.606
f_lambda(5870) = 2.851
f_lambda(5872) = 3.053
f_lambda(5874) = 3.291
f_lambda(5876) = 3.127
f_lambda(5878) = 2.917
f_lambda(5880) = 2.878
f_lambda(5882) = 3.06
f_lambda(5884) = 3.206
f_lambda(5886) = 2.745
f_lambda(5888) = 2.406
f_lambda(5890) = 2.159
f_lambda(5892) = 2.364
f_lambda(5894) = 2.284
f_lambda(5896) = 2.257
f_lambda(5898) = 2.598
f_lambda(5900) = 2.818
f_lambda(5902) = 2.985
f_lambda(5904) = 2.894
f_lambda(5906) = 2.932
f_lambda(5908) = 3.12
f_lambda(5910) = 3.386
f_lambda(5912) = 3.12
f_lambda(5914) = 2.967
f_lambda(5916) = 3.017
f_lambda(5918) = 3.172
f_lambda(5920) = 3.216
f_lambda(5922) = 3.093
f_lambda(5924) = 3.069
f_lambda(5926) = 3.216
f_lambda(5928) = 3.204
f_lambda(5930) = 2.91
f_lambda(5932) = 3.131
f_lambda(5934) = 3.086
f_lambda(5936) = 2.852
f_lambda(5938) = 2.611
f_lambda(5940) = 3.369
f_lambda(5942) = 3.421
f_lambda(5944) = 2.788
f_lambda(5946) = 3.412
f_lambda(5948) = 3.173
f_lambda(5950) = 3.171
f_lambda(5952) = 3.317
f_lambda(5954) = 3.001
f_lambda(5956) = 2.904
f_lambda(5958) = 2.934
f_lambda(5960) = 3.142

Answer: 2.3 Ang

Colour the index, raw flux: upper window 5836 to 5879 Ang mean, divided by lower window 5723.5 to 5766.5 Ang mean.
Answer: 0.94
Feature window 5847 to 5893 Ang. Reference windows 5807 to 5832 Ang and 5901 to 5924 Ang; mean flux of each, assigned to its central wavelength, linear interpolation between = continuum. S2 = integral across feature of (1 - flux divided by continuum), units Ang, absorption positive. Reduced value 5.4 Ang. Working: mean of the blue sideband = 3.36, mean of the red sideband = 3.08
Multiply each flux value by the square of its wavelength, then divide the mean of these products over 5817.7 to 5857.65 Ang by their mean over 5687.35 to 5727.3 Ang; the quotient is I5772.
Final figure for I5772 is 1.1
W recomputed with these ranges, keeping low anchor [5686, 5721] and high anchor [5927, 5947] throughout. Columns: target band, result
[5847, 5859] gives 0.5 Ang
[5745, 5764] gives -1.2 Ang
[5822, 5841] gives -1.6 Ang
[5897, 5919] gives 0.5 Ang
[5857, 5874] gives 1.5 Ang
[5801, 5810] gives -0.4 Ang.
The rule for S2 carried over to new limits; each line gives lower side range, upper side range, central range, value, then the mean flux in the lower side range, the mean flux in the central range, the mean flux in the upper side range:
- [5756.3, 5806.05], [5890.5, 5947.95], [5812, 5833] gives -1.75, 3.15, 3.35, 2.97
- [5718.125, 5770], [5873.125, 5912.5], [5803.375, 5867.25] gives -4.01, 3.19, 3.15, 2.82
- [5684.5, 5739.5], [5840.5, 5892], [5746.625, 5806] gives -2.98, 3.09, 3.15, 2.88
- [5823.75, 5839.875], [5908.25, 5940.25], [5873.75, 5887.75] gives 0.93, 3.33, 2.98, 3.08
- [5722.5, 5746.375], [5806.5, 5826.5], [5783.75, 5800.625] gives 0.93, 3.13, 3.11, 3.36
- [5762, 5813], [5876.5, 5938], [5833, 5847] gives -0.91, 3.14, 3.23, 2.9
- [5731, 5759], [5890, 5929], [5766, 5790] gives 0.14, 3.15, 3.09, 2.91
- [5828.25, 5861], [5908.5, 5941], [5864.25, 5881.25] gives 1.00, 3.1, 2.92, 3.09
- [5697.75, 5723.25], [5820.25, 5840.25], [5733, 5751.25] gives 0.33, 3.04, 3.06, 3.32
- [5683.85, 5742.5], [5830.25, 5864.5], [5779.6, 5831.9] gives -2.69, 3.1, 3.23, 3.06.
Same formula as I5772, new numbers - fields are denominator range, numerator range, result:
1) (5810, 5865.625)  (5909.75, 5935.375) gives 1.01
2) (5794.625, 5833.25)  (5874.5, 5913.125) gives 0.89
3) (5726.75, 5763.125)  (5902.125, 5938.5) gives 1.03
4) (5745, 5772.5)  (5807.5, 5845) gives 1.06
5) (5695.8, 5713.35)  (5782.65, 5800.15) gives 1.08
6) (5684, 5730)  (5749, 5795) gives 1.05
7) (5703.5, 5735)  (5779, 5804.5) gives 1.04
